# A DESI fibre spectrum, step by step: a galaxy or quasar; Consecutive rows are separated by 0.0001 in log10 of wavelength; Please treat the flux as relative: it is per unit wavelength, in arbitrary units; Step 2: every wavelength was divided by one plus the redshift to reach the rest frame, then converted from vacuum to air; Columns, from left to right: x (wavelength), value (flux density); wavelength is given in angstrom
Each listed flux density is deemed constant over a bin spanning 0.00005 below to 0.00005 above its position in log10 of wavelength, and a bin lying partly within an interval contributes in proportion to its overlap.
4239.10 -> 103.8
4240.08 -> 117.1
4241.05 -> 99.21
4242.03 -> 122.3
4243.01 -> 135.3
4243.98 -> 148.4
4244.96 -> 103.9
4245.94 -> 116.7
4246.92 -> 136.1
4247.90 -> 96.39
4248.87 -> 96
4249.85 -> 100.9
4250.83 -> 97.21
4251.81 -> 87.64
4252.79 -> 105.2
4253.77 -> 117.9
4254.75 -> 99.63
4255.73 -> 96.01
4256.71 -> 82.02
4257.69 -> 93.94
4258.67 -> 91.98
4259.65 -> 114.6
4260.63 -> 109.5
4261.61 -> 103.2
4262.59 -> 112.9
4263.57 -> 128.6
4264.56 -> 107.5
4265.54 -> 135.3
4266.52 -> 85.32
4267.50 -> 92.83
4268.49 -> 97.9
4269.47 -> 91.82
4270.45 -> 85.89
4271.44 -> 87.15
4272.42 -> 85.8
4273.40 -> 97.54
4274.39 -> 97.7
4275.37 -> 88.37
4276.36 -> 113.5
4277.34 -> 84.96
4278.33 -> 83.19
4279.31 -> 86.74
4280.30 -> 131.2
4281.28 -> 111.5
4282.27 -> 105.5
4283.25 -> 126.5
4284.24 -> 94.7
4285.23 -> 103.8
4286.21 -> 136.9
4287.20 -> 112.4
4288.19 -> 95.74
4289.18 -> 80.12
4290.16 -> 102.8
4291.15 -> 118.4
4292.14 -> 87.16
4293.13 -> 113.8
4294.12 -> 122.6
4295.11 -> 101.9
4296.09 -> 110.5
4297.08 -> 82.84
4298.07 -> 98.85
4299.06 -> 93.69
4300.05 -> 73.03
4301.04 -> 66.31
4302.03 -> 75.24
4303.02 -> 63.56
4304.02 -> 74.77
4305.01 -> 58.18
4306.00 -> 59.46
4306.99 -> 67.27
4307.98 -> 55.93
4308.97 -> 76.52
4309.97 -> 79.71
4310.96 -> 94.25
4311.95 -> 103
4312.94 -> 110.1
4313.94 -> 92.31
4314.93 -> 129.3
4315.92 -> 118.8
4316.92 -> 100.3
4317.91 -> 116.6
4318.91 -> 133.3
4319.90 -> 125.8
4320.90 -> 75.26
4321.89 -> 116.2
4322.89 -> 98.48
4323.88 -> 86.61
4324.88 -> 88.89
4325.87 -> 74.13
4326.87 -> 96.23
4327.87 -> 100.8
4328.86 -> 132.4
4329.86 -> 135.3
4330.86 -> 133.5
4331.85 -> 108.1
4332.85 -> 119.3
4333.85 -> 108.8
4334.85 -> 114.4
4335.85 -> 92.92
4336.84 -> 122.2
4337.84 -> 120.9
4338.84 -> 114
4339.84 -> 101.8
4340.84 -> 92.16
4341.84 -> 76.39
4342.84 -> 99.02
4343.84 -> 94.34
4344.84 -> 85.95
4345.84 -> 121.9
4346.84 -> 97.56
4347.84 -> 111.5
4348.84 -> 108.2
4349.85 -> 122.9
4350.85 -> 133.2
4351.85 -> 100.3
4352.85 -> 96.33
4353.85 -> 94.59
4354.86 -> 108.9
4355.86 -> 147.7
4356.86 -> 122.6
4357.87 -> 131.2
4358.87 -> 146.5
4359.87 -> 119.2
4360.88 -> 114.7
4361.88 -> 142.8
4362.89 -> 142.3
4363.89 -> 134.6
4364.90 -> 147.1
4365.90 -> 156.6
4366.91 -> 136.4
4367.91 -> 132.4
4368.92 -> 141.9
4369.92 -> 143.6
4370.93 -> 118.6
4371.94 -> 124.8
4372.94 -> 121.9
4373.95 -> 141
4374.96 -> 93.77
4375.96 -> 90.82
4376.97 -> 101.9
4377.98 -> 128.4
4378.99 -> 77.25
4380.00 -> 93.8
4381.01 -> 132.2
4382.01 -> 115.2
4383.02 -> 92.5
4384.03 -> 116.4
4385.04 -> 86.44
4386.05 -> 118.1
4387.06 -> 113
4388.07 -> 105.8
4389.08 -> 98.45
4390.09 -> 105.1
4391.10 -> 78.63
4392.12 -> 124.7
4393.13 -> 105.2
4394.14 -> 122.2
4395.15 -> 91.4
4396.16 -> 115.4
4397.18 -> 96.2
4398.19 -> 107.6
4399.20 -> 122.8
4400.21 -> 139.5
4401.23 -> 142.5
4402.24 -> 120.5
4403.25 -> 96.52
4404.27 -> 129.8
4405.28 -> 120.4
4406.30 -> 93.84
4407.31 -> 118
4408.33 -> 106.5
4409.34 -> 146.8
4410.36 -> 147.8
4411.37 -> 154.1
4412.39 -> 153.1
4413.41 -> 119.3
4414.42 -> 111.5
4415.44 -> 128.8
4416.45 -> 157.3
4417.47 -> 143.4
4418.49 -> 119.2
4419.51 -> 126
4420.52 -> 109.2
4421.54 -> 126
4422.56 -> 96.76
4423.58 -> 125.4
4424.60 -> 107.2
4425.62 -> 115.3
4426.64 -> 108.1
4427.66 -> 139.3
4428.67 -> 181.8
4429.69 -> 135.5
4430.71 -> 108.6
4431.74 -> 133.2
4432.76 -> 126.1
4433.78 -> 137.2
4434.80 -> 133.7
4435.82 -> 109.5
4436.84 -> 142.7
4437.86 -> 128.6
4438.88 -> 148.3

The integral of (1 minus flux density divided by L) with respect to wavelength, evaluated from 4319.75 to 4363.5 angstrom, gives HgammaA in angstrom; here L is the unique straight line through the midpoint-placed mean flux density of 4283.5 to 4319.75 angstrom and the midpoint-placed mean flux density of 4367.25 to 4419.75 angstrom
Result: -2.3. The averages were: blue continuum 95.1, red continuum 118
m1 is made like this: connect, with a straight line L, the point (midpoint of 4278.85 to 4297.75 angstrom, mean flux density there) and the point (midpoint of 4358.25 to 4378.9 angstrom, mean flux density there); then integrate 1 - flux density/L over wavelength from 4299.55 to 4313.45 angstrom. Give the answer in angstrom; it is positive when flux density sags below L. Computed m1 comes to 4.5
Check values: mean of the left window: 107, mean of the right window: 128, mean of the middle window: 75.5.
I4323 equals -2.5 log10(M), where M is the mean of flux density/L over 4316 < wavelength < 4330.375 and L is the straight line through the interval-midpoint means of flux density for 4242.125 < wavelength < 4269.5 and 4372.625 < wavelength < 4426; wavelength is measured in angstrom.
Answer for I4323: 0.052 mag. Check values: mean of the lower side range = 107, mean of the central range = 106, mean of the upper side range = 116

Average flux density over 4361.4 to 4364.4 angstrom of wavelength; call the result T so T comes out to 140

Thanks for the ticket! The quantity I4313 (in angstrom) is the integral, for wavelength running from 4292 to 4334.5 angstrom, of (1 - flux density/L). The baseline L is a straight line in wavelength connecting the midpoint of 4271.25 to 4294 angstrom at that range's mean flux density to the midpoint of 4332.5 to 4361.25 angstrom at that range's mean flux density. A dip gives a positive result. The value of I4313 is 3.9 angstrom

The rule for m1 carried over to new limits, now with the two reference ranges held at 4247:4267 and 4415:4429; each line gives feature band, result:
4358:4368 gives -1.58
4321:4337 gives 0.98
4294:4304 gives 2.07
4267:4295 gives 1.53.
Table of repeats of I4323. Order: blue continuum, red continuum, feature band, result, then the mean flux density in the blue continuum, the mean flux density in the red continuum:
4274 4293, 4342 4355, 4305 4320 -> 0.09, 103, 105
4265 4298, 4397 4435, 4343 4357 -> 0.04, 102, 126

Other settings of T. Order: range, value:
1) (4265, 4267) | 111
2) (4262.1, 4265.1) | 117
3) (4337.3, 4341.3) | 107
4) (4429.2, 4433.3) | 126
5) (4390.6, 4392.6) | 101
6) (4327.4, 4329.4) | 117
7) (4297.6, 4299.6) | 95.7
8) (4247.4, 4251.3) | 97.8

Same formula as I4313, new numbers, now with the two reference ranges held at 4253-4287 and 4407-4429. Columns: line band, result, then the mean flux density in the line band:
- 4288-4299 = 0.6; 101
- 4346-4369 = -1.4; 125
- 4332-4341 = 0.3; 110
